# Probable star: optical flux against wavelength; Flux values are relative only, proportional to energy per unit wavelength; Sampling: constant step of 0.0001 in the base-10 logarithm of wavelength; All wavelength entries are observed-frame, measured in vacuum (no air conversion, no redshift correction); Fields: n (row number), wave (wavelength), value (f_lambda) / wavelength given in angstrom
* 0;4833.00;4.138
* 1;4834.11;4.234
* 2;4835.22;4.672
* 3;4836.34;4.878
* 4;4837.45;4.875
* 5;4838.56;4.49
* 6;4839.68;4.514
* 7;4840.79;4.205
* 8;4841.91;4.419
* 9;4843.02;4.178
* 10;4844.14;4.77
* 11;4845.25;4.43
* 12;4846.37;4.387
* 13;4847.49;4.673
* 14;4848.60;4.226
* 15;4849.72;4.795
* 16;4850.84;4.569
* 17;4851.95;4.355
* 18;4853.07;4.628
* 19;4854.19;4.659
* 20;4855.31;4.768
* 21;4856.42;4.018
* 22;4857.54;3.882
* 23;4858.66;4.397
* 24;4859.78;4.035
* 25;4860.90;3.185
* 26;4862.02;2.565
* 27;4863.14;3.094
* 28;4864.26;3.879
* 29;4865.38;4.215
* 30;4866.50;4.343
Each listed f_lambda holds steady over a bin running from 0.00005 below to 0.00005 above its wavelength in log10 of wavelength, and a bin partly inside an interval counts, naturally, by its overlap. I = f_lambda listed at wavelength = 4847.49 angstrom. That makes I 4.673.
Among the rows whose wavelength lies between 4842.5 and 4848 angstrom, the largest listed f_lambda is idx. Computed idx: 4.77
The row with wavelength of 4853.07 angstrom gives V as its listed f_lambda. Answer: 4.628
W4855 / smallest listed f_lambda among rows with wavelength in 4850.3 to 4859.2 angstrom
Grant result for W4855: 3.882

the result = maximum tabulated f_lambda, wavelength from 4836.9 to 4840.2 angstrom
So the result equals 4.875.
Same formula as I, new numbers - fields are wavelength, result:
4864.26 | 3.879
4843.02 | 4.178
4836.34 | 4.878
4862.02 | 2.565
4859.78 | 4.035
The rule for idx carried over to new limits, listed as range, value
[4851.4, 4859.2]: 4.768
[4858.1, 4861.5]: 4.397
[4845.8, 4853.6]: 4.795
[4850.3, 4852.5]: 4.569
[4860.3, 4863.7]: 3.185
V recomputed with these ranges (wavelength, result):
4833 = 4.138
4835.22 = 4.672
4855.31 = 4.768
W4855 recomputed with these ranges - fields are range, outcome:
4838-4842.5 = 4.205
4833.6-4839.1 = 4.234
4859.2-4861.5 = 3.185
